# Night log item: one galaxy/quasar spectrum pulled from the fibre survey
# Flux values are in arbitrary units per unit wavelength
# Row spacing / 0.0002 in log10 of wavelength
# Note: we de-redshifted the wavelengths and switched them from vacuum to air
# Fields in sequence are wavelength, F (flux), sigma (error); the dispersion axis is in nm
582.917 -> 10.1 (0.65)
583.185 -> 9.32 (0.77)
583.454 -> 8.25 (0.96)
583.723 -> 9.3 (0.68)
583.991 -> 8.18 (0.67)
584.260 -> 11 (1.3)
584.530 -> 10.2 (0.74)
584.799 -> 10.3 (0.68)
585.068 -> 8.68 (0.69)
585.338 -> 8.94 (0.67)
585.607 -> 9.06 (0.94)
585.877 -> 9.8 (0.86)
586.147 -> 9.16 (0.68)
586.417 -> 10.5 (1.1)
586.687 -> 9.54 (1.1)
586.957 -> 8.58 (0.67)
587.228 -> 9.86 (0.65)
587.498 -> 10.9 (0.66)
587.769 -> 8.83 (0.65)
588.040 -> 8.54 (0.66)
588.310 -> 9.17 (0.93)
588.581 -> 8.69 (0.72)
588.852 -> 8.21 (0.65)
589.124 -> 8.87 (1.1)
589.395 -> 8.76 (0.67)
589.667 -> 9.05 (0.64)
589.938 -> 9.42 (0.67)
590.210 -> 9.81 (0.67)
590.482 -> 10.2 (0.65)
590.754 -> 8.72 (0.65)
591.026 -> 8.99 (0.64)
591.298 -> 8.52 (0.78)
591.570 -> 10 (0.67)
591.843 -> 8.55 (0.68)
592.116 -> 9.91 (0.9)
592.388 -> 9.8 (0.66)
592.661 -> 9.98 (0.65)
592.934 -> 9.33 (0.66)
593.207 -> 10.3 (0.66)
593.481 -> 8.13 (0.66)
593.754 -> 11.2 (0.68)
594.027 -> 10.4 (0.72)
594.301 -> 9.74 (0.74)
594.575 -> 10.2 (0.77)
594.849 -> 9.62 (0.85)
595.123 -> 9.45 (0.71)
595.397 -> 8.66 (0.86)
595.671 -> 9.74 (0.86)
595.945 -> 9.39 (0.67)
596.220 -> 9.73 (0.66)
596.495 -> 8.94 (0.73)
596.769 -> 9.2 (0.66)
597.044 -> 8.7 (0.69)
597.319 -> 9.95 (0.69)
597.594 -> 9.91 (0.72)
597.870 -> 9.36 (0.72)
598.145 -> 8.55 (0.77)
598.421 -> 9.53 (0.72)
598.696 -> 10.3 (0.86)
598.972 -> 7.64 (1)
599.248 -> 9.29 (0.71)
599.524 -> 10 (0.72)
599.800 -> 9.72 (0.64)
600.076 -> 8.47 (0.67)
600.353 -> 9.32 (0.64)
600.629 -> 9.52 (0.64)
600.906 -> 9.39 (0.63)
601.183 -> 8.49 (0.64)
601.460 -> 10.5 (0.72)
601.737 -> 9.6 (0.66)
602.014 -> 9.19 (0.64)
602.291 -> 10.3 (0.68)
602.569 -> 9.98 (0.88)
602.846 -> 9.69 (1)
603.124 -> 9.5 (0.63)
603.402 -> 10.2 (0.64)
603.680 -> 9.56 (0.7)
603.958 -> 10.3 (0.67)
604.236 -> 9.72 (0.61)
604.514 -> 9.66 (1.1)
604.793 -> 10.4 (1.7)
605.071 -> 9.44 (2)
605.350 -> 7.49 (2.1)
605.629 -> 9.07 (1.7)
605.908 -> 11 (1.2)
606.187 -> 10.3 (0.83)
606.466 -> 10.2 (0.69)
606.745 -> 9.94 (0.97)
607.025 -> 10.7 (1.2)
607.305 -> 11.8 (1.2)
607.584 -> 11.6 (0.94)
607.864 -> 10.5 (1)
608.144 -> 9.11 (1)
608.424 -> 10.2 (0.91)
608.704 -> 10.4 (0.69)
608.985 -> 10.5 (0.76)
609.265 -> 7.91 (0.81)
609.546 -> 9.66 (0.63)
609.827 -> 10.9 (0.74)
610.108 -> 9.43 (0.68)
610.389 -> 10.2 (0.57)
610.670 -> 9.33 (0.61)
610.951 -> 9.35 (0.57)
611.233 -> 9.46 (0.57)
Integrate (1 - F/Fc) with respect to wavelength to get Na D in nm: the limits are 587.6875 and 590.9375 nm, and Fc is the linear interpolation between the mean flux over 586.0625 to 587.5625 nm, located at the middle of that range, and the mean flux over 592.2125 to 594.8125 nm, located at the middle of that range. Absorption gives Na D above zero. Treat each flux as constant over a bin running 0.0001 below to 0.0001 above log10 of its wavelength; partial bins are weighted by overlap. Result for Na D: 0.25 nm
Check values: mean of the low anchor 9.72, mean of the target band 9.03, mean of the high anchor 9.89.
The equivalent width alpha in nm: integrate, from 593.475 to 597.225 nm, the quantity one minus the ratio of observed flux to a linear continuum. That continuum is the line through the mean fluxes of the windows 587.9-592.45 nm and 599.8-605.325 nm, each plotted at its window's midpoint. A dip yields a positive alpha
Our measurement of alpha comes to -0.10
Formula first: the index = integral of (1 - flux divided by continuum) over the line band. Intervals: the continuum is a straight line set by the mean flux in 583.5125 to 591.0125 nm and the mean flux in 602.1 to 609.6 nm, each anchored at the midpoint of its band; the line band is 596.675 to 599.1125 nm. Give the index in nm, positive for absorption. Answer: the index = 0.11 nm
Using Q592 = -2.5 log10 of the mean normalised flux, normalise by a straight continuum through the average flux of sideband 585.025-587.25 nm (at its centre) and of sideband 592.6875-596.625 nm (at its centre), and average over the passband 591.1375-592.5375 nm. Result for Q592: 0.02 mag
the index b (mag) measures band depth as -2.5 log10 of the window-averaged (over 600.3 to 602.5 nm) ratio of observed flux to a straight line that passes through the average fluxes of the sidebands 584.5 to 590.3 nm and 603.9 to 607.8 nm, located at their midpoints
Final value 0.040 mag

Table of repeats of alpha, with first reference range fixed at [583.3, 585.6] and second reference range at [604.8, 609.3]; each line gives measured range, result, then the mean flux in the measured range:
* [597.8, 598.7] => 0.04 nm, 9.32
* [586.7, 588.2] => 0.01 nm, 9.36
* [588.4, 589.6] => 0.10 nm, 8.67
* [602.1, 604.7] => 0.02 nm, 9.87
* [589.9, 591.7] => 0.03 nm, 9.38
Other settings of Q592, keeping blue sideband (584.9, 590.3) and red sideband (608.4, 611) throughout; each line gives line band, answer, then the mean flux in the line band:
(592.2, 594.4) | -0.06 mag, 9.87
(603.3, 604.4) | -0.03 mag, 9.93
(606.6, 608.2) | -0.10 mag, 10.7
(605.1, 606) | 0.06 mag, 9.12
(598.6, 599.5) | 0.04 mag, 9.13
